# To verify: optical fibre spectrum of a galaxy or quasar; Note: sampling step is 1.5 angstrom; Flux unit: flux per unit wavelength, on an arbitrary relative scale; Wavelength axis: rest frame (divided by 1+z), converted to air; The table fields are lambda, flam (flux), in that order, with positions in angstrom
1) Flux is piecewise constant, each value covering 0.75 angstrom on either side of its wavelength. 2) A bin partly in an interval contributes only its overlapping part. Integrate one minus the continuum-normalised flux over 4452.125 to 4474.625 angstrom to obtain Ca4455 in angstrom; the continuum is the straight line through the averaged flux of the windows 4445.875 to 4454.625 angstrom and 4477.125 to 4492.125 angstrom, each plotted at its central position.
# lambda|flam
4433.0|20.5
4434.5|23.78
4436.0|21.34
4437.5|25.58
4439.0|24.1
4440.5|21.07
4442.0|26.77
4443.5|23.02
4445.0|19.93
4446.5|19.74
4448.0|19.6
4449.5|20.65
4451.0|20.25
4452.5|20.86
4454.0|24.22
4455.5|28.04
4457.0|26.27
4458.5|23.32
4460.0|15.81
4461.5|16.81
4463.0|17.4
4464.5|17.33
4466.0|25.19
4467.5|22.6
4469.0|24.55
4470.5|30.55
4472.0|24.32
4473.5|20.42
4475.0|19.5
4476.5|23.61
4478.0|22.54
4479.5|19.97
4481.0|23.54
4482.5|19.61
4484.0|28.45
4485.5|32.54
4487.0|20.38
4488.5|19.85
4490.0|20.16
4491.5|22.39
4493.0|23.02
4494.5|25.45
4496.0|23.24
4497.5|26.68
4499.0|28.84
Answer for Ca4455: -0.9 angstrom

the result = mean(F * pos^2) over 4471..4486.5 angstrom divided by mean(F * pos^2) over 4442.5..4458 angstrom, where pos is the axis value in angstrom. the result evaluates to 1.07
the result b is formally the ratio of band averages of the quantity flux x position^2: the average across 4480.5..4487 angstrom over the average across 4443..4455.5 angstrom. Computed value 1.21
